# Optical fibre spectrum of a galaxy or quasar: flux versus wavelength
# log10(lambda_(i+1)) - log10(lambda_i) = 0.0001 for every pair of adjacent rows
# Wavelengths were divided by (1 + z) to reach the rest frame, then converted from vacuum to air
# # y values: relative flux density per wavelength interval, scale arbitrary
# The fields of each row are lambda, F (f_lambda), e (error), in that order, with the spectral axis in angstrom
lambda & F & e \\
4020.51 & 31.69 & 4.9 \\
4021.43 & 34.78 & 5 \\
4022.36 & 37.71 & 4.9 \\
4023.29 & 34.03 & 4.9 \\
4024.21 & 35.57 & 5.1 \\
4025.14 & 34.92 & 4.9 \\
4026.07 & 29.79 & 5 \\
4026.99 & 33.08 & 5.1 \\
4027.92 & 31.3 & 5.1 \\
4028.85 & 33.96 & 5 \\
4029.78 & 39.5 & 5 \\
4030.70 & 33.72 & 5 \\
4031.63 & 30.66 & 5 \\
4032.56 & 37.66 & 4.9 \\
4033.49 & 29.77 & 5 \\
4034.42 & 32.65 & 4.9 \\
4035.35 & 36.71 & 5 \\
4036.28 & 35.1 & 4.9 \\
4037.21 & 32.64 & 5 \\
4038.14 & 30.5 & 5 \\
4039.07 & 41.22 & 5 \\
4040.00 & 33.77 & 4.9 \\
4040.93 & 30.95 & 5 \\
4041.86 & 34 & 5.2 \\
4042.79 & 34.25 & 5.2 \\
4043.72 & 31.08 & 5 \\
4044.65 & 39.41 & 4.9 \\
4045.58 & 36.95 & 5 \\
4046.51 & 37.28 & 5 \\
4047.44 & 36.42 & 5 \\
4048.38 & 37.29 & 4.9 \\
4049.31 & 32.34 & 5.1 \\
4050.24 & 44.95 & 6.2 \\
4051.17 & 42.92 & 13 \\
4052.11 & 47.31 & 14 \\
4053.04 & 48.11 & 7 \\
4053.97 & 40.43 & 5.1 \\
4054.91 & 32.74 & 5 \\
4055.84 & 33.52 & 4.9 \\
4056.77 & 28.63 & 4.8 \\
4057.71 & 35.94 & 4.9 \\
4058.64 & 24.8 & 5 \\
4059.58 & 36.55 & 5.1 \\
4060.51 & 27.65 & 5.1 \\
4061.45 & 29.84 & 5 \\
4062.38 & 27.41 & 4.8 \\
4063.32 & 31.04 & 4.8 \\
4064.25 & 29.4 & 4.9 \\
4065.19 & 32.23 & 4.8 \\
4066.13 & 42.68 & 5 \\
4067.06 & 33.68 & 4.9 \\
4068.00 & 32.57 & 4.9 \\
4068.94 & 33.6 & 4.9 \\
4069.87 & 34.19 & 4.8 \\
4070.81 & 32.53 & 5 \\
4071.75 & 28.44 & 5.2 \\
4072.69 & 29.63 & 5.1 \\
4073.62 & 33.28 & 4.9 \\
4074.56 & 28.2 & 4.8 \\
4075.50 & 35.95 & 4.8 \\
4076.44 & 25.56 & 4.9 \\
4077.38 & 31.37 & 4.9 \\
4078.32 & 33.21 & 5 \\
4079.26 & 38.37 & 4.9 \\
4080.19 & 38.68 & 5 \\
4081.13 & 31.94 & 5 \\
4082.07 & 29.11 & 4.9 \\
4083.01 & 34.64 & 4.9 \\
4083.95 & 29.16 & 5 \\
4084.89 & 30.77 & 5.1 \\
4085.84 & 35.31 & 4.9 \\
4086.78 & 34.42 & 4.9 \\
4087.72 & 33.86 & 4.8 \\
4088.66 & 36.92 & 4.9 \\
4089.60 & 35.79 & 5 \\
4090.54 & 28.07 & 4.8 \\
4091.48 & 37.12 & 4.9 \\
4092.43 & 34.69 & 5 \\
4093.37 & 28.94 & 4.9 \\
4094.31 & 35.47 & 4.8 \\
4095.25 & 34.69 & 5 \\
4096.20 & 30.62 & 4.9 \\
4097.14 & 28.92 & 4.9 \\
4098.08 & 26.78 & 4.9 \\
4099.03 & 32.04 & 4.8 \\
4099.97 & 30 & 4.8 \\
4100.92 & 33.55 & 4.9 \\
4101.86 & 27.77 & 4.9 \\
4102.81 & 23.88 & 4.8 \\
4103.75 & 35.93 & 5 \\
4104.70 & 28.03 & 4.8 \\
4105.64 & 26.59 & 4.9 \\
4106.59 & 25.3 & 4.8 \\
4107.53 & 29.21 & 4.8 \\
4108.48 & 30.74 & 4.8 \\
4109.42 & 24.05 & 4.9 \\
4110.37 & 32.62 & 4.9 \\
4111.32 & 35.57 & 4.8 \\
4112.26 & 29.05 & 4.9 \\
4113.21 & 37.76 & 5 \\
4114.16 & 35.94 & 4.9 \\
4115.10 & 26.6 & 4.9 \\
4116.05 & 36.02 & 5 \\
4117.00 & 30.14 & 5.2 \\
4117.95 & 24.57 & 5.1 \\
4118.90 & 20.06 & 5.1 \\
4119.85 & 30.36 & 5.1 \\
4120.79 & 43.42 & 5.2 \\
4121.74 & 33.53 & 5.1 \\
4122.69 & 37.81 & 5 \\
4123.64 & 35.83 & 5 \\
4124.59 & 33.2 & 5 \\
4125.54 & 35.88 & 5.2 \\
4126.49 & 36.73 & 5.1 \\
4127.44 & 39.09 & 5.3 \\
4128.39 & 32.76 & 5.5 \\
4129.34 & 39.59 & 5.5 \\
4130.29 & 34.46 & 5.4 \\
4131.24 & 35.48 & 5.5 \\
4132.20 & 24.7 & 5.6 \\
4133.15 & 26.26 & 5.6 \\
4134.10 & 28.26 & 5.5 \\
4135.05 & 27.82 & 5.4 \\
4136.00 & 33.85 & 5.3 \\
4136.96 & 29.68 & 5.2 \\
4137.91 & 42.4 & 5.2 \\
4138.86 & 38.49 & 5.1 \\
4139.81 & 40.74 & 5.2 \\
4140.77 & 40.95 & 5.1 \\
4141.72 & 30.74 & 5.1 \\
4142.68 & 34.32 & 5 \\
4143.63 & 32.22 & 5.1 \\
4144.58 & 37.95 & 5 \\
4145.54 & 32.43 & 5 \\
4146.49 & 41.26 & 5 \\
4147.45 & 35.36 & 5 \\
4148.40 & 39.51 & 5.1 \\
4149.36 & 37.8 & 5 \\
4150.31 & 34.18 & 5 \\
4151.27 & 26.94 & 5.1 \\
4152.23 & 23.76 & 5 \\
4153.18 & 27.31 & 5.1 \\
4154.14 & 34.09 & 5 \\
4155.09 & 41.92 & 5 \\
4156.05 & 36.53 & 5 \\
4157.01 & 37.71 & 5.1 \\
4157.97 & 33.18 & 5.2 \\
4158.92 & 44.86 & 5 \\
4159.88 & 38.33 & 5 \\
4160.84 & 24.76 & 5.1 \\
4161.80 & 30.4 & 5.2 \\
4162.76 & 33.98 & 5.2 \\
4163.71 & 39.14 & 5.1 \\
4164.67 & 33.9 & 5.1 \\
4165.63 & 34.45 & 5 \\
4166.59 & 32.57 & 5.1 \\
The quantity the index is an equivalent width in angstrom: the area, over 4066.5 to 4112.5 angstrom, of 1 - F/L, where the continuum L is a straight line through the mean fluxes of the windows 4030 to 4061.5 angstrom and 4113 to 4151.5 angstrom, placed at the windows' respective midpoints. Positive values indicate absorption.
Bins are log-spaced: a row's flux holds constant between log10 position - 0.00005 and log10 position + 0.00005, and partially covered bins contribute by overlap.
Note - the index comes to 4.0 angstrom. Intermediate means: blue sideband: 35.3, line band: 31.7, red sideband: 34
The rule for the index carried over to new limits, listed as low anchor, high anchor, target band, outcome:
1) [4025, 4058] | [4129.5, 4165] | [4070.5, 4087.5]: 1.4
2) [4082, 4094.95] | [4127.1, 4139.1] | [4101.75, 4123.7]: 1.6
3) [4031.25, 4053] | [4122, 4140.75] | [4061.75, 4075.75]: 1.3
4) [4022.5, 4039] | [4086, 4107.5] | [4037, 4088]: -2.1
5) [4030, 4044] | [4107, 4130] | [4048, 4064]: -0.8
